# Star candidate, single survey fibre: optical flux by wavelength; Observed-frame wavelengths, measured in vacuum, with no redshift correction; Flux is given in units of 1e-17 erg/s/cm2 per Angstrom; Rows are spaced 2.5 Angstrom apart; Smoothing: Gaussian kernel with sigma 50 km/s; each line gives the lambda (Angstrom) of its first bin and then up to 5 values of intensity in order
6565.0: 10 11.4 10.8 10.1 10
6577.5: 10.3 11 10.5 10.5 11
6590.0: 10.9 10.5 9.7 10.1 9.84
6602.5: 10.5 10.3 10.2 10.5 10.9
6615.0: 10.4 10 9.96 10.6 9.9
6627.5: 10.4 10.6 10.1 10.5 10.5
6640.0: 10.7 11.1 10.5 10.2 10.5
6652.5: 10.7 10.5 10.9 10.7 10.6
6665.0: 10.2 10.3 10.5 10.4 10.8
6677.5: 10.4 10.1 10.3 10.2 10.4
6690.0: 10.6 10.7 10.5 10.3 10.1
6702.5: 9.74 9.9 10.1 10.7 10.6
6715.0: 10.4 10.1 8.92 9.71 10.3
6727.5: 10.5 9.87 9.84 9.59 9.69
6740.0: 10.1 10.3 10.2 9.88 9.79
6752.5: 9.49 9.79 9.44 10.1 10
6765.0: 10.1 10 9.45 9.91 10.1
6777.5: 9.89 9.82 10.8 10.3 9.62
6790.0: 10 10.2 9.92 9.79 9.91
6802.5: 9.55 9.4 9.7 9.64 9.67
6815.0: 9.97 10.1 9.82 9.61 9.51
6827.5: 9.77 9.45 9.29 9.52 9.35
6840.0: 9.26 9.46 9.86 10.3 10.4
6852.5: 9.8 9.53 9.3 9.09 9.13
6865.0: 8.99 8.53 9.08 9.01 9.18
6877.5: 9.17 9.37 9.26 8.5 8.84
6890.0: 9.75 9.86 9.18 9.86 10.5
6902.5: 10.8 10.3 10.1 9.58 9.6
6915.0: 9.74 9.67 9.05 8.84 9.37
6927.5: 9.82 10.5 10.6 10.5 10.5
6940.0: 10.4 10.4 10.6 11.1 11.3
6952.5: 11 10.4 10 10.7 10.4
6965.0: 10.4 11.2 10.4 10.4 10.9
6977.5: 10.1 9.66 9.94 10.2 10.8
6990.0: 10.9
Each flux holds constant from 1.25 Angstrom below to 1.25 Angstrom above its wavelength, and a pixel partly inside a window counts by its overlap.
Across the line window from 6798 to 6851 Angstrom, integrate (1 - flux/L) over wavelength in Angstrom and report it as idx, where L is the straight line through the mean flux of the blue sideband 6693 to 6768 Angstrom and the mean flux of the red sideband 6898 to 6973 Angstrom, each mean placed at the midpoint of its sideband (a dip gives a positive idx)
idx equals 2.3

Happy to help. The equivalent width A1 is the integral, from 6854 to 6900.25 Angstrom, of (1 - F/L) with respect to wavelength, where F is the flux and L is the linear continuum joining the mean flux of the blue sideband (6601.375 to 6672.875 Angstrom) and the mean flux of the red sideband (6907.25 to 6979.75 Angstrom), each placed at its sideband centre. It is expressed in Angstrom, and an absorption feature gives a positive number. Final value 4.74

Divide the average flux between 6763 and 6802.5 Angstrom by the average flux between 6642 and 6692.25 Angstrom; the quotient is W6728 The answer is 1.0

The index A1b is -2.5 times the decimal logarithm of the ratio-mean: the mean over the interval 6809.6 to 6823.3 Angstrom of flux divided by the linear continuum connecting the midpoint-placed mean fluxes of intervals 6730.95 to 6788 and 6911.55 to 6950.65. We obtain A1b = 0.019 mag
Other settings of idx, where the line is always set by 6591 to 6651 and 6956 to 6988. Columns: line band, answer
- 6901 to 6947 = 1.50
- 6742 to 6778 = 1.66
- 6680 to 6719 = 0.26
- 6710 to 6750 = 1.35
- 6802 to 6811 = 0.69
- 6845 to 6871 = 2.34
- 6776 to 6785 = 0.16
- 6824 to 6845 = 1.82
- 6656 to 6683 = -0.31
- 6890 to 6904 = 0.48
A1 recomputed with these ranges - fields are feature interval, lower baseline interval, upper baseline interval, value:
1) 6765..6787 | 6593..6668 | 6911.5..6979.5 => 0.69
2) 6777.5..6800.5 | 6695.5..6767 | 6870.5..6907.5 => -0.48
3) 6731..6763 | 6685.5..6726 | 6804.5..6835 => 0.45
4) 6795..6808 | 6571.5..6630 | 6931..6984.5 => 0.94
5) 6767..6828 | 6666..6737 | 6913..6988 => 2.25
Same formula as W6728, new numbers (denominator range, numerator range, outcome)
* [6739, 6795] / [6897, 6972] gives 1.03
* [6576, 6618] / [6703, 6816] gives 0.95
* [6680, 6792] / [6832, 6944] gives 0.96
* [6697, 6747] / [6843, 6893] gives 0.93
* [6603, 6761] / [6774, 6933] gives 0.94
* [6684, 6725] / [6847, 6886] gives 0.91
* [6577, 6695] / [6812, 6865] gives 0.92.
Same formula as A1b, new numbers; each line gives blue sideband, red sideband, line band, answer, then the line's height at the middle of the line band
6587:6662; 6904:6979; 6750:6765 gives 0.06 mag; 10.4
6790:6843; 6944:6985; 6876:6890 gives 0.11 mag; 10.1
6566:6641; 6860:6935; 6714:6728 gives 0.01 mag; 10.1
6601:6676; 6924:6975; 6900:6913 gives 0.04 mag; 10.5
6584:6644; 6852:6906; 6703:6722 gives 0.00 mag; 10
